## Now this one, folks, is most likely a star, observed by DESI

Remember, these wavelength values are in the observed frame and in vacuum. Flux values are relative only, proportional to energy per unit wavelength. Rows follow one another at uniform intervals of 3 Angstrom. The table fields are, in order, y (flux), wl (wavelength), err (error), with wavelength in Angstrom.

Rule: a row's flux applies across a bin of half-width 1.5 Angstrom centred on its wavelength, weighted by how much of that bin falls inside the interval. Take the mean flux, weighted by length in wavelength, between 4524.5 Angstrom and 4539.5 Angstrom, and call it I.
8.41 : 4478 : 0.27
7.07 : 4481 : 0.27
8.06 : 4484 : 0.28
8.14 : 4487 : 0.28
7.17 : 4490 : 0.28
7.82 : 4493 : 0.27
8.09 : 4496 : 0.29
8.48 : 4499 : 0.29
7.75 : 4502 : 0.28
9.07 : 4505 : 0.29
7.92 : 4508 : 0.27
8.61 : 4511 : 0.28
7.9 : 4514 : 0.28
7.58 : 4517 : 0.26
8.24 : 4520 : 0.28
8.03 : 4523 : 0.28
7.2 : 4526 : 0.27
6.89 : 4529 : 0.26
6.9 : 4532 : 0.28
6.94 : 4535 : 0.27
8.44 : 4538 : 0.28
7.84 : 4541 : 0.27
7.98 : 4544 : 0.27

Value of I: 7.27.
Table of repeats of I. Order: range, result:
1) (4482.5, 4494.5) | 7.8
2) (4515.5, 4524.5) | 7.95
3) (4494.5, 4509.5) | 8.26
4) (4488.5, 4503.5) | 7.86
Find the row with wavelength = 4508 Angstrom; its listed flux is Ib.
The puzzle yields 7.92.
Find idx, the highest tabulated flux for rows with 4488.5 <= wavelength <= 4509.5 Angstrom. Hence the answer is 9.07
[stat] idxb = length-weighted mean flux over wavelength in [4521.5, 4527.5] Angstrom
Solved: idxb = 7.61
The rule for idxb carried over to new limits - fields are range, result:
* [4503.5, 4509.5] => 8.49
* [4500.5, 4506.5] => 8.41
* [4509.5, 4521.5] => 8.08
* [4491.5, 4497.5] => 7.96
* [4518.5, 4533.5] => 7.45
